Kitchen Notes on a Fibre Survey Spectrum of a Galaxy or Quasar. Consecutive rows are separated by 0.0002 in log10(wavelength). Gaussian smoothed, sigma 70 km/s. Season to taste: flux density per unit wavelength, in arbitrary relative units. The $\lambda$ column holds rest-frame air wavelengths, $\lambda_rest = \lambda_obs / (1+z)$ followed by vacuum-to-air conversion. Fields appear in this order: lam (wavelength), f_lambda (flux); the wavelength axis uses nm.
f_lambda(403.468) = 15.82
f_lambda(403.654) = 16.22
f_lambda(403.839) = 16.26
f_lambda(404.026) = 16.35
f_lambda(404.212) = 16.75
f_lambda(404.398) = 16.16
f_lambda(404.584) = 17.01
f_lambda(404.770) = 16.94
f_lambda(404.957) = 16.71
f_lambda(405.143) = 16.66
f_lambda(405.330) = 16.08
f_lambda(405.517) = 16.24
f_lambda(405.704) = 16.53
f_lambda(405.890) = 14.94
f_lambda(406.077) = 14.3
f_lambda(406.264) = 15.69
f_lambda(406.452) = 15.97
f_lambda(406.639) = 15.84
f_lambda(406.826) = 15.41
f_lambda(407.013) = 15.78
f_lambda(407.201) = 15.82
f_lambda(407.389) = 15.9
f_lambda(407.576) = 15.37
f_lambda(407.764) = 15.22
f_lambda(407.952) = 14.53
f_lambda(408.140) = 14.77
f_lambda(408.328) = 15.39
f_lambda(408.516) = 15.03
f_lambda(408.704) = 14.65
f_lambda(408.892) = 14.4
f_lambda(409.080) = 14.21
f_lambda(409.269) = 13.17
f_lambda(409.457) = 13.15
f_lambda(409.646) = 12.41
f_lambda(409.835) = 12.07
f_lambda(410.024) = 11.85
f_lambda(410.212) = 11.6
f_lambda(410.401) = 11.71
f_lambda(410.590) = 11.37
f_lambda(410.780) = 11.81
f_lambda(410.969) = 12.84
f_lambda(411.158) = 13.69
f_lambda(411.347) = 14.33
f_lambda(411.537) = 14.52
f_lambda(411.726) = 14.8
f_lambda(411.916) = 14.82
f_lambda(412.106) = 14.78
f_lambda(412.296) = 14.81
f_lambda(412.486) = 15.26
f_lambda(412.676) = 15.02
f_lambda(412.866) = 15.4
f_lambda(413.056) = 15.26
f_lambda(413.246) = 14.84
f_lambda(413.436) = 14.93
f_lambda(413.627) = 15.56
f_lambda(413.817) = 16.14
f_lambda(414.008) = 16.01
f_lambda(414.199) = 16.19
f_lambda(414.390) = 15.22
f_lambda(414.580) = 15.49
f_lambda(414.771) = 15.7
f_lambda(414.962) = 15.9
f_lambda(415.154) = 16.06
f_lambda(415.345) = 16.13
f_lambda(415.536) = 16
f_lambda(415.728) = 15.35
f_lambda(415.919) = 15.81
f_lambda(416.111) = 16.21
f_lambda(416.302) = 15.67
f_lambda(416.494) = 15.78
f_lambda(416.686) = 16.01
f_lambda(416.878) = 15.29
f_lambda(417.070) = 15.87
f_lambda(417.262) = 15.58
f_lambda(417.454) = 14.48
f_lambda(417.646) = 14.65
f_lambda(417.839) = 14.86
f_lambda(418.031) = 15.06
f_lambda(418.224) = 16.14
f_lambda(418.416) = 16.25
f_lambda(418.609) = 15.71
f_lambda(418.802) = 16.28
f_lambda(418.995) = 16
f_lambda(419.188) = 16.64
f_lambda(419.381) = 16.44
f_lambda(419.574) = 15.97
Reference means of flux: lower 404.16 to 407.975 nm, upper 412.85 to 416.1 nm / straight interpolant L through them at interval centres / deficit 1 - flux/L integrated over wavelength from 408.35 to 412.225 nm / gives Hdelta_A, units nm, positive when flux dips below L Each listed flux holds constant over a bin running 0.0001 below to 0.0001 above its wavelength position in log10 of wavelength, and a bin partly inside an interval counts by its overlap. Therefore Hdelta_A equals 0.58 nm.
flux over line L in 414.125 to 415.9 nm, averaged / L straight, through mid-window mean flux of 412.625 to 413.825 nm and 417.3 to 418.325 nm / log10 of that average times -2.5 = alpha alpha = -0.04 mag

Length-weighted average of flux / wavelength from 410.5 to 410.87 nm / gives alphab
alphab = 11.6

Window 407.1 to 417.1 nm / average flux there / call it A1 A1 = 14.7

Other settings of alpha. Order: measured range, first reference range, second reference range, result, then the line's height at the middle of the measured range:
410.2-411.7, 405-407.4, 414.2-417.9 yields 0.214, 15.7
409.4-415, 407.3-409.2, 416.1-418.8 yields 0.071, 15.2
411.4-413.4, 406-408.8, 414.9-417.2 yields 0.048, 15.6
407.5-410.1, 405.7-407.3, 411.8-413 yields 0.098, 15.3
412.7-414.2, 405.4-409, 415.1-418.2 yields 0.001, 15.5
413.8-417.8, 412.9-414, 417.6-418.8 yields -0.014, 15.5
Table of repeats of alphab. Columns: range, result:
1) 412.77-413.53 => 15.1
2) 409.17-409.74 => 12.9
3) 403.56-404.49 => 16.3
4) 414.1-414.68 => 15.6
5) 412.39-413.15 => 15.2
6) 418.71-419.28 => 16.3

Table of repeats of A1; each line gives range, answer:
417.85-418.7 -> 15.7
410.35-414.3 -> 14.5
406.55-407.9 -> 15.6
